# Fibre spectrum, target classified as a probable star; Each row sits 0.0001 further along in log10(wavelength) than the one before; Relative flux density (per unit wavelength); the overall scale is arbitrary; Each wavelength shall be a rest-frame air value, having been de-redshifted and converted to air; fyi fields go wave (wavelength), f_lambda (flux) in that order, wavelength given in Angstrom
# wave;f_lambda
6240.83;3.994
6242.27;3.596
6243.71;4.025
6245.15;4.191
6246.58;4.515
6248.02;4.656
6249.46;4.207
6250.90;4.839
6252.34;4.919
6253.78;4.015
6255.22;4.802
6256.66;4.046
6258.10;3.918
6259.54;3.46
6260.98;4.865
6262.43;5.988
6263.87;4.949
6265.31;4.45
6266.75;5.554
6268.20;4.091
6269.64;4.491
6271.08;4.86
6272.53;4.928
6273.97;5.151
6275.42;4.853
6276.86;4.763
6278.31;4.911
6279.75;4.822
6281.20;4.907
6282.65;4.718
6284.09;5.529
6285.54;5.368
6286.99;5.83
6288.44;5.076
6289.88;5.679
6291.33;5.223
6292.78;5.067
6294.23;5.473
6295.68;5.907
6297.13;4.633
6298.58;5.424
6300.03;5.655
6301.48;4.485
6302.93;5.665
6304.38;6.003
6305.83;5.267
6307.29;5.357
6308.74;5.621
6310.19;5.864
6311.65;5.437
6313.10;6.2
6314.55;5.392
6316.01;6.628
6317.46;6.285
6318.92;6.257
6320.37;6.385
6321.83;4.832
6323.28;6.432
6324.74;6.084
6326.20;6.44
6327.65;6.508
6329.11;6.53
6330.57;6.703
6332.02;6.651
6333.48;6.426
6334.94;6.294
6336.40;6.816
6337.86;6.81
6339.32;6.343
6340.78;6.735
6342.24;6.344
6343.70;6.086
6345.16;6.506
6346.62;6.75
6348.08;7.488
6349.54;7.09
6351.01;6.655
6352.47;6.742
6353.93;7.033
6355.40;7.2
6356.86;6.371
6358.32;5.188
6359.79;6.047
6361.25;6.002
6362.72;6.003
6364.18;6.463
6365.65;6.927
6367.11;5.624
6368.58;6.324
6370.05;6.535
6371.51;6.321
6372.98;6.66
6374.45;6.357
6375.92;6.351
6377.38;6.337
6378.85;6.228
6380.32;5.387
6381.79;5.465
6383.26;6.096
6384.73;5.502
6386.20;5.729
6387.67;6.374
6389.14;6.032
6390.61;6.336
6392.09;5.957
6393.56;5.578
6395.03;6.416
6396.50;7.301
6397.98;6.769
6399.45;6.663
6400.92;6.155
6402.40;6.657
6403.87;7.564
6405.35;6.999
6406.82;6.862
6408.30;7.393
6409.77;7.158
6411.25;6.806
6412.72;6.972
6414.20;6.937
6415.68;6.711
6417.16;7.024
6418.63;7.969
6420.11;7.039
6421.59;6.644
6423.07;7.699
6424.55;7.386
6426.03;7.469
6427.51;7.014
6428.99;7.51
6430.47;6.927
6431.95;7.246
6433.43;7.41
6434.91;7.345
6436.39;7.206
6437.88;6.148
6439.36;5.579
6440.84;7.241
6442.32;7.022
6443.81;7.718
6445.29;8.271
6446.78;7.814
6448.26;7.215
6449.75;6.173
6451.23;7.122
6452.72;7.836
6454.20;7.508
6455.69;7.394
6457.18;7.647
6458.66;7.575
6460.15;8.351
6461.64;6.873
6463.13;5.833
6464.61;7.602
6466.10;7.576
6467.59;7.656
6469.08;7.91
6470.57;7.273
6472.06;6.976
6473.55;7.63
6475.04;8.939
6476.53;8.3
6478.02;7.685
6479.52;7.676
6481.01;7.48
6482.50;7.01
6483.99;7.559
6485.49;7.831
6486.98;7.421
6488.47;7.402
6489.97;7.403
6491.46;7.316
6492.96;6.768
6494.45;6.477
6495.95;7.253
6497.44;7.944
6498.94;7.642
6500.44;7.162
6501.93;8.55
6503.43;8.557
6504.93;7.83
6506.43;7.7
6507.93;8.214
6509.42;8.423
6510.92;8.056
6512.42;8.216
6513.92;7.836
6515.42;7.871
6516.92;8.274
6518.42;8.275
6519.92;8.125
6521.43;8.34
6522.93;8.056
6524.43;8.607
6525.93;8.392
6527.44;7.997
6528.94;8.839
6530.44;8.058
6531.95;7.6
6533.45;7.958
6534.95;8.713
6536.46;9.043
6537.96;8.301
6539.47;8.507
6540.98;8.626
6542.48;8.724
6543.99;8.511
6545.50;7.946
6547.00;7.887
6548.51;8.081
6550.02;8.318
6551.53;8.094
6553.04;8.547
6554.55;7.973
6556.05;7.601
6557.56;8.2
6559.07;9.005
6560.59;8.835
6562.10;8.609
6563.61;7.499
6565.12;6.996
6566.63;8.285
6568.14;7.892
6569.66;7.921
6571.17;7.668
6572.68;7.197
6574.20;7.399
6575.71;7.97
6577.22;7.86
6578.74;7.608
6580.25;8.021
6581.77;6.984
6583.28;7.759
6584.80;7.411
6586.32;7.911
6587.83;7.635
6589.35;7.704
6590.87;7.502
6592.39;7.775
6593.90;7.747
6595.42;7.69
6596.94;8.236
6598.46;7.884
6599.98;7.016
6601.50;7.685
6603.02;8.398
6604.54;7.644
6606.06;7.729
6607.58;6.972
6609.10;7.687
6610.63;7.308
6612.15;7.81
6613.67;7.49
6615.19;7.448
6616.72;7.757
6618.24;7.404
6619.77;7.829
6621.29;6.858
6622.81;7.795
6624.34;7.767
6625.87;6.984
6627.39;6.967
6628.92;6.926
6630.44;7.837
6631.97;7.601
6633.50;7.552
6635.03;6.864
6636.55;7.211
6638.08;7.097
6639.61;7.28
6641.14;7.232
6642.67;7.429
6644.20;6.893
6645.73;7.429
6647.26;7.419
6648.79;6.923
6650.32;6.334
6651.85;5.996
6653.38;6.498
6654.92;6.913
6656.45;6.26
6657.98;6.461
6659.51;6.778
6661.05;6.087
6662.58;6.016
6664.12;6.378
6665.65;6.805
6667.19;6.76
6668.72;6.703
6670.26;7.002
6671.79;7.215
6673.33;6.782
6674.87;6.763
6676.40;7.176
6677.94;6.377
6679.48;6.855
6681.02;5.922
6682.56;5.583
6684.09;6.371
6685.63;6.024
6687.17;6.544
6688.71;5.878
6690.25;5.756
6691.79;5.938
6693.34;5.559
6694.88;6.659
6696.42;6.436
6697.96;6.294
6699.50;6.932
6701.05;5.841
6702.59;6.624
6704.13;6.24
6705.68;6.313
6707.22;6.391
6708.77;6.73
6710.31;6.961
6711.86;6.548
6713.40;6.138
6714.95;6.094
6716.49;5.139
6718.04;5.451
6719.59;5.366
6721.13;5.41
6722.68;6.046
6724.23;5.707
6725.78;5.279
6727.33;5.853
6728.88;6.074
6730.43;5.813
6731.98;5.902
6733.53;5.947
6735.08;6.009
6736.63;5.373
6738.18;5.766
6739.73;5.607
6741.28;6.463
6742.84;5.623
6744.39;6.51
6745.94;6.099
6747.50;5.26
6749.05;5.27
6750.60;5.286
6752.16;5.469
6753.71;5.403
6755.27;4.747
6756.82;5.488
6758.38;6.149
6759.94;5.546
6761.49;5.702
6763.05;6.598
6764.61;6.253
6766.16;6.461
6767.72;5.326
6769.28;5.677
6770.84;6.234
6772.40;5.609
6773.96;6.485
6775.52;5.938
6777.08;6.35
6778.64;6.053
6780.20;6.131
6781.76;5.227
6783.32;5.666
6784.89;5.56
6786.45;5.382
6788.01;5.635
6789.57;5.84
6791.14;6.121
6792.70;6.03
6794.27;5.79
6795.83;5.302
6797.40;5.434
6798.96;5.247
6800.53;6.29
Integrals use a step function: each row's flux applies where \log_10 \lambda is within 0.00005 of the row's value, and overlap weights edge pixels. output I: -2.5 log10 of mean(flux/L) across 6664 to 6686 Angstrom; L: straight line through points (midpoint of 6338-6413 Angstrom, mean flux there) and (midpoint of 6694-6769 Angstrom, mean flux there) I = -0.10 mag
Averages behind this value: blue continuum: 6.45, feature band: 6.6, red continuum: 5.93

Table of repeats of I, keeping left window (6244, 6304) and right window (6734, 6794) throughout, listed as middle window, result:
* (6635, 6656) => -0.240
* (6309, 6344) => -0.245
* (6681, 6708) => -0.095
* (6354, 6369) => -0.229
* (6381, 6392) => -0.162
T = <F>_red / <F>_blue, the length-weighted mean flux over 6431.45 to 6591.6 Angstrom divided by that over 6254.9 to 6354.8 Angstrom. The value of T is 1.4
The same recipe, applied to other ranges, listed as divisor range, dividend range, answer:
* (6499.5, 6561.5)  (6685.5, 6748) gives 0.73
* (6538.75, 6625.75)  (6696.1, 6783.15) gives 0.76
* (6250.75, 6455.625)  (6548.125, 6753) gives 1.12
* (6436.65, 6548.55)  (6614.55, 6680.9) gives 0.90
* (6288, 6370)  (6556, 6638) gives 1.25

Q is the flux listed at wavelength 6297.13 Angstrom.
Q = 4.633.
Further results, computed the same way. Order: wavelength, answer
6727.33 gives 5.853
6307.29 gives 5.357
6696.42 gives 6.436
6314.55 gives 5.392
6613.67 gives 7.49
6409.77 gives 7.158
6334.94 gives 6.294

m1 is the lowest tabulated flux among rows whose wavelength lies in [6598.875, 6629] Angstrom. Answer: 6.858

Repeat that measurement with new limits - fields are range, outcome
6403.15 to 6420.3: 6.711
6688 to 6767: 4.747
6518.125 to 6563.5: 7.6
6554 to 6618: 6.972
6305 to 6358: 4.832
